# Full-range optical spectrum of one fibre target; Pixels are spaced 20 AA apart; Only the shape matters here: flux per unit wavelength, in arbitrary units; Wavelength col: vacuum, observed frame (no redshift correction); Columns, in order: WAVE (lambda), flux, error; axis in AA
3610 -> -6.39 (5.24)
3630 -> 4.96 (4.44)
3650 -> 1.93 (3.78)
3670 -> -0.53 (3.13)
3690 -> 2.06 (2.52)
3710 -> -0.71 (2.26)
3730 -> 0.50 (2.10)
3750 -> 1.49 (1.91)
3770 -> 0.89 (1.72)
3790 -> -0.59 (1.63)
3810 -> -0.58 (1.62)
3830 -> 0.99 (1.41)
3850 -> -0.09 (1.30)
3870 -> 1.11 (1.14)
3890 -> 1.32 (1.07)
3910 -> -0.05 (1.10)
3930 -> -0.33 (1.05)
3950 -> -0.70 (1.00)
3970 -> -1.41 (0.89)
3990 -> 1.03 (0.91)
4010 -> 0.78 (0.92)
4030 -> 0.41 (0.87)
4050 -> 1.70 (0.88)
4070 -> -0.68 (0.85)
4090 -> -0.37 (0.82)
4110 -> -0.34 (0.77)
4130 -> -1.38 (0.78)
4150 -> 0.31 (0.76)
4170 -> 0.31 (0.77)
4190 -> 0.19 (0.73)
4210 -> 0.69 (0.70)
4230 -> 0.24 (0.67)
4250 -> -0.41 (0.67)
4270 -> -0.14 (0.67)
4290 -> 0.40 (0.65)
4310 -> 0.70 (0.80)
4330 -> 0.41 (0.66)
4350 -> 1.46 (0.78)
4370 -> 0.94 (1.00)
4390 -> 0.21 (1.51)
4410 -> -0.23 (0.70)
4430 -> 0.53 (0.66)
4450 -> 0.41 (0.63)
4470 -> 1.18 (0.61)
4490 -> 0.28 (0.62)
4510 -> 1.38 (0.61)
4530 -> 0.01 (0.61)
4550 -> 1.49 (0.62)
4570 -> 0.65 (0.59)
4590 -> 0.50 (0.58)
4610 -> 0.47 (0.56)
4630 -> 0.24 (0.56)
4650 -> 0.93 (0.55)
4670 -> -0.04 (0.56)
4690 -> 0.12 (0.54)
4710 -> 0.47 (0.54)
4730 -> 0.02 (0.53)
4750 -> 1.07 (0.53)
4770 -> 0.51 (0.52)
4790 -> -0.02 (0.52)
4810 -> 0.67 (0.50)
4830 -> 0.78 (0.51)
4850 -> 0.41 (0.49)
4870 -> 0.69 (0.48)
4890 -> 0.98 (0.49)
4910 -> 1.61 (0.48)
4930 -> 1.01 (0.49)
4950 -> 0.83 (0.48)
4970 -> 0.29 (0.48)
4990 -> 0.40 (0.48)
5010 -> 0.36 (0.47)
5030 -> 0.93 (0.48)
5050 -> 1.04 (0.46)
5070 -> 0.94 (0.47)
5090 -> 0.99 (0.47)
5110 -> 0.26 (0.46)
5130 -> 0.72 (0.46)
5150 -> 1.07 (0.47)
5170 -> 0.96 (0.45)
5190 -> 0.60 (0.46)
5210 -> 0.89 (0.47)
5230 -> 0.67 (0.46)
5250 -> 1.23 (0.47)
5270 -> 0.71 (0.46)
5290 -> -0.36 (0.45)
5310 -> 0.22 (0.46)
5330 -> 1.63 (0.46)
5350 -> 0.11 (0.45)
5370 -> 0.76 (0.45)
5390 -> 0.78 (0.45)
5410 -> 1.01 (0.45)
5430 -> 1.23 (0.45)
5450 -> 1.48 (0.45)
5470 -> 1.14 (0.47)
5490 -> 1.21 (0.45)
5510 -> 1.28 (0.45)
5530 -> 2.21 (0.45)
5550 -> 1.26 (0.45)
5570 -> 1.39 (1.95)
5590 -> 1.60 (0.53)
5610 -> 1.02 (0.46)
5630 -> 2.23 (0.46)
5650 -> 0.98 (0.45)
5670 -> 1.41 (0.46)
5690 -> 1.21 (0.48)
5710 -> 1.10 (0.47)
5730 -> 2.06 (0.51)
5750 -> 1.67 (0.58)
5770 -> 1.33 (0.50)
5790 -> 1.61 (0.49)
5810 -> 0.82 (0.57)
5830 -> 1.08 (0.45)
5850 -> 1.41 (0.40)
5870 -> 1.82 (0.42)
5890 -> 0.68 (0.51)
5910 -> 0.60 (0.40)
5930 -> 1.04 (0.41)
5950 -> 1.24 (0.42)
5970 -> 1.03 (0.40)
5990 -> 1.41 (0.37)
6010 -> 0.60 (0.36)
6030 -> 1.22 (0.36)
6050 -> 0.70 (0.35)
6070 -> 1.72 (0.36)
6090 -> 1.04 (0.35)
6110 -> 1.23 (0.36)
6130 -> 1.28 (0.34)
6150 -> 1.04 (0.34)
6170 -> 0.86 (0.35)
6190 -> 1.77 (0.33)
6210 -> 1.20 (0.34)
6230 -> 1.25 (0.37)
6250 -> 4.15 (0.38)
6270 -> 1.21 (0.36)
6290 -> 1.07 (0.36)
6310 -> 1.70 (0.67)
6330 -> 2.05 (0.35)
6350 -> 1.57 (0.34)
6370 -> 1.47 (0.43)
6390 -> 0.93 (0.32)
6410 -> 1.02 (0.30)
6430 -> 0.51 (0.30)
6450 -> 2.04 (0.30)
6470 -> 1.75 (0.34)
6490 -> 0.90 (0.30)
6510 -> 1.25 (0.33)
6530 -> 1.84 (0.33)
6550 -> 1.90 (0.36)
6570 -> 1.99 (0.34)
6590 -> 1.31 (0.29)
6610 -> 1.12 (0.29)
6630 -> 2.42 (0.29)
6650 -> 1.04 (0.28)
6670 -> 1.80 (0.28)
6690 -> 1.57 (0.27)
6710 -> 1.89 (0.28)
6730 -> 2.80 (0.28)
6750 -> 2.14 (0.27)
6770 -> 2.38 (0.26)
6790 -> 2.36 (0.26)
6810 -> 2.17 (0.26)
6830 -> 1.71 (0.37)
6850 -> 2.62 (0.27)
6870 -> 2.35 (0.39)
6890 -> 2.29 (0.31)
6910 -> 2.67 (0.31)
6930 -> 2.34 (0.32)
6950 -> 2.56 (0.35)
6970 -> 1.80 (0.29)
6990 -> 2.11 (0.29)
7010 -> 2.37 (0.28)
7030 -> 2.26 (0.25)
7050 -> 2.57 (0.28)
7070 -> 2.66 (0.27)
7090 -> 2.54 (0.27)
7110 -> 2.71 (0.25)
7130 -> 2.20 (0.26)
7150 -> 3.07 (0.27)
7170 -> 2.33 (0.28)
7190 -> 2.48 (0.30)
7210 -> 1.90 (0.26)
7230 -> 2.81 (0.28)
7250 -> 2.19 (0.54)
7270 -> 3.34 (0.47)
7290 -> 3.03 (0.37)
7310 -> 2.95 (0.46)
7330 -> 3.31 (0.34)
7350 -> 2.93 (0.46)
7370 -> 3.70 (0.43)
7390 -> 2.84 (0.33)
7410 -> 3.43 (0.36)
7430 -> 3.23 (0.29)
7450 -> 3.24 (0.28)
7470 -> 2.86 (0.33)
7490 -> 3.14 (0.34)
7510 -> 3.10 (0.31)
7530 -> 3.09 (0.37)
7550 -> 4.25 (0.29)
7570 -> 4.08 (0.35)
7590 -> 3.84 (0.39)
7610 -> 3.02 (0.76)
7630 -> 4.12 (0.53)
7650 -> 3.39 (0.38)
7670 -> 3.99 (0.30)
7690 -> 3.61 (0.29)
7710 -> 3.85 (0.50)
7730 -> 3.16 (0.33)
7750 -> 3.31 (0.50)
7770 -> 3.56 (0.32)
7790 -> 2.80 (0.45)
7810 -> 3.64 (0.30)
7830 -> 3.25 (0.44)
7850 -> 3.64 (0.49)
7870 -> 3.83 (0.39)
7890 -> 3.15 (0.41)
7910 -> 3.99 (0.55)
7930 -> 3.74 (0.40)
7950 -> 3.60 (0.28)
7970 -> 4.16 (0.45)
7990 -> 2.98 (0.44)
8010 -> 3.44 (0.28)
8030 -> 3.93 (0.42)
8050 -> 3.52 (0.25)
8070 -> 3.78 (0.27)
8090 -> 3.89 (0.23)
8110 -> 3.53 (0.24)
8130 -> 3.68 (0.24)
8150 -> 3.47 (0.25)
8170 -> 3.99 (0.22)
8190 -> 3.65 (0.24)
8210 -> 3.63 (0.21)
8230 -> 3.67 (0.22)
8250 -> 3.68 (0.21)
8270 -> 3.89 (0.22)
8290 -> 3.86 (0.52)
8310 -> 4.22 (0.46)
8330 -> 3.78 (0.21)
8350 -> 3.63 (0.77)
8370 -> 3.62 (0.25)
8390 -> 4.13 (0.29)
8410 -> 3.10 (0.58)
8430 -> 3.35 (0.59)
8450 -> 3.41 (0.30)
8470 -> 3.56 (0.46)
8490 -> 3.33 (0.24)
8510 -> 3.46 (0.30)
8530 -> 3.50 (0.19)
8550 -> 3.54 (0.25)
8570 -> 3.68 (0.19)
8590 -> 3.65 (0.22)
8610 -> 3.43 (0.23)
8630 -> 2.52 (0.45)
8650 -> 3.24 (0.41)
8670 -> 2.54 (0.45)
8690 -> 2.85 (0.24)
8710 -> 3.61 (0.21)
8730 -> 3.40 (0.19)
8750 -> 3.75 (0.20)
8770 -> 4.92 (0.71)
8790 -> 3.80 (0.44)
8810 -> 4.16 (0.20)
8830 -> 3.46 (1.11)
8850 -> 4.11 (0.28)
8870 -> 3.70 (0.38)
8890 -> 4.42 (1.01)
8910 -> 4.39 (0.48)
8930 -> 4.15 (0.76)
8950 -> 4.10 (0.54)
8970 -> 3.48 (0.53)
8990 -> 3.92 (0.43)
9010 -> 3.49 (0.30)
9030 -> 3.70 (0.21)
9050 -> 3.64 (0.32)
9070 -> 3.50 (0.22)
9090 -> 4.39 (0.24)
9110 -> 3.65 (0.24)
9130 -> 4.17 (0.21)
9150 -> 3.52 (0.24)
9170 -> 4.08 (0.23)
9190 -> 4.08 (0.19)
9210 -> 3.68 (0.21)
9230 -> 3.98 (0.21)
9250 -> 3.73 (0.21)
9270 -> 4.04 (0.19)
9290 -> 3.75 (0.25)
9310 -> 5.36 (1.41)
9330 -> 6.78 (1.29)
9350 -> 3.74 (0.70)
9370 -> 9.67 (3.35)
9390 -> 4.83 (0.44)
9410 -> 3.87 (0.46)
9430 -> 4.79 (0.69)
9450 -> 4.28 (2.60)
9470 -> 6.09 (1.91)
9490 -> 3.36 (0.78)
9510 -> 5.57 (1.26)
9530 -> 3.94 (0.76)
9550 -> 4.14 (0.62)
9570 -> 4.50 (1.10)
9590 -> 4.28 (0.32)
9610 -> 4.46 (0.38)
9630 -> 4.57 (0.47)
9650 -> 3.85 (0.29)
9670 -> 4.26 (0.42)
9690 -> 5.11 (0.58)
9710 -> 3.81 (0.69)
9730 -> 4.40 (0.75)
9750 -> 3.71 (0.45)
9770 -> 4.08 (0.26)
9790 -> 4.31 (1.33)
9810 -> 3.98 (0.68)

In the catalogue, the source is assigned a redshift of 0.676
